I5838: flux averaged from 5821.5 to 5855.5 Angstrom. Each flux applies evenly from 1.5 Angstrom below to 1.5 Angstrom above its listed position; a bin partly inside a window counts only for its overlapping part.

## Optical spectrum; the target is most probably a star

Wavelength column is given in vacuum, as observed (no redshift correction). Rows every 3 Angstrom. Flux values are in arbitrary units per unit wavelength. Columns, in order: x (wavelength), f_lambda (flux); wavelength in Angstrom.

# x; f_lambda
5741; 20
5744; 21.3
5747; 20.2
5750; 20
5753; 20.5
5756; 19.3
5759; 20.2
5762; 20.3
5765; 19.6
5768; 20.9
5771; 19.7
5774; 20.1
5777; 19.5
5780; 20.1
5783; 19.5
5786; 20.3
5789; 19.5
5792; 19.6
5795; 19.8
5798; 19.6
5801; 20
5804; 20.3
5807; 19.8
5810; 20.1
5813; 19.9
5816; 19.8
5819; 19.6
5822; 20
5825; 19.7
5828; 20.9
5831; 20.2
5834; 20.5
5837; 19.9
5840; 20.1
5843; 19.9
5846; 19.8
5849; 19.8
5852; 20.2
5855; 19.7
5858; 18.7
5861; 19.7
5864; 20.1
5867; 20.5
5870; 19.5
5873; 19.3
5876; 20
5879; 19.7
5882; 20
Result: 20.1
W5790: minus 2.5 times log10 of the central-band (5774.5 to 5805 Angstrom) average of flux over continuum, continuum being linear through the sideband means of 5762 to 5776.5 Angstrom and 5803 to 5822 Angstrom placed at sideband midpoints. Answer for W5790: 0.01 mag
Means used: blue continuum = 20.1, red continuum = 19.9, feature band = 19.8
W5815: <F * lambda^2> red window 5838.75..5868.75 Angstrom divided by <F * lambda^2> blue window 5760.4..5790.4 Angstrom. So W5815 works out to 1.02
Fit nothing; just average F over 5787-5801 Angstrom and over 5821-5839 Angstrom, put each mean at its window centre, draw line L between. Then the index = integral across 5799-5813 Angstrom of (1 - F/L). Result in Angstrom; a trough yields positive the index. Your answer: -0.1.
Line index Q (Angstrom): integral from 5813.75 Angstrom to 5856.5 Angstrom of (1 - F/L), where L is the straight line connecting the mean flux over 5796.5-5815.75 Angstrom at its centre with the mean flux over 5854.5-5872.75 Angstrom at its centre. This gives -0.4 Angstrom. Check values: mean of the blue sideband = 19.9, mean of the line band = 20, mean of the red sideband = 19.7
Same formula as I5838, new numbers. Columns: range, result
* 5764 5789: 19.9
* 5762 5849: 20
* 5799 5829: 20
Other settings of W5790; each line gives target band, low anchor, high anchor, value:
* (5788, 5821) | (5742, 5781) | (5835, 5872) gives 0.01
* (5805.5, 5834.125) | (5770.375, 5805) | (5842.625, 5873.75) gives -0.01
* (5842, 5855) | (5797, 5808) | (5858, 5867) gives 0.00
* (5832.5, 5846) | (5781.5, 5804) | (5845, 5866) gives -0.02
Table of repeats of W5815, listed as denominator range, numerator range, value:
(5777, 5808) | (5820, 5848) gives 1.03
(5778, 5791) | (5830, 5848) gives 1.03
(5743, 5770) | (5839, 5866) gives 1.01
